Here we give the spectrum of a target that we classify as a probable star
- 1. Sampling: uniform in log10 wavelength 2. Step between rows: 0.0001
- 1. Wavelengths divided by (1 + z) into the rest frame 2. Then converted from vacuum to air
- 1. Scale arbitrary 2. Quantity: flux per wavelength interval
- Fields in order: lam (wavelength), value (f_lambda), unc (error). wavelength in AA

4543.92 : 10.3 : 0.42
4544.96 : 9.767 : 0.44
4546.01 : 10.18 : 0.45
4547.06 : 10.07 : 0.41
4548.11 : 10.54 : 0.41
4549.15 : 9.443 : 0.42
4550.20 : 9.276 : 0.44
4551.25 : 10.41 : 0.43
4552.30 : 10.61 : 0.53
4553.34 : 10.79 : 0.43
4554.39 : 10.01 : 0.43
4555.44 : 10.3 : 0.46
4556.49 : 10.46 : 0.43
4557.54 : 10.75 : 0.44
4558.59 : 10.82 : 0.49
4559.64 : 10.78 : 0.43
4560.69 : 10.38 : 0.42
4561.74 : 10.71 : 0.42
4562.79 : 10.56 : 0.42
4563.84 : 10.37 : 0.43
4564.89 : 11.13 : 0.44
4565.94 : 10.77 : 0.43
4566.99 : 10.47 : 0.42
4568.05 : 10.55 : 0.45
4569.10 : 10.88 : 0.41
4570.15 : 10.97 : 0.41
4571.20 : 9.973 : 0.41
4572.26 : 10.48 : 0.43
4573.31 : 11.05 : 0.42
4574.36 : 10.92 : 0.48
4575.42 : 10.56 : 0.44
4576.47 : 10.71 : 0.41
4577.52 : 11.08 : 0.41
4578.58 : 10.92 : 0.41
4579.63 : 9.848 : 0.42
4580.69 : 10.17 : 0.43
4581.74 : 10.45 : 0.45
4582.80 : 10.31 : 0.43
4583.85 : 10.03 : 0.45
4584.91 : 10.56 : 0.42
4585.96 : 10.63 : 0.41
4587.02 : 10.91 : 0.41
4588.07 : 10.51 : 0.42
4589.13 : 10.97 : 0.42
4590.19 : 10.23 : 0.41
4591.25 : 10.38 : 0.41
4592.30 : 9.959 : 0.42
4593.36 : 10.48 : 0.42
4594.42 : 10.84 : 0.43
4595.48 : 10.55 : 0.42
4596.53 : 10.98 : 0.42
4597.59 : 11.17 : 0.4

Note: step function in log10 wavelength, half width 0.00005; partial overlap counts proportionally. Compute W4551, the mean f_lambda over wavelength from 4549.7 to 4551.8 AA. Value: 9.84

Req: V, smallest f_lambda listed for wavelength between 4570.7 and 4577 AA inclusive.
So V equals 9.973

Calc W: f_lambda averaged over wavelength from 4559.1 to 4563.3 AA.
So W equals 10.6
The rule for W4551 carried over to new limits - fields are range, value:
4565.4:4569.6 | 10.7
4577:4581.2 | 10.5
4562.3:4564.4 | 10.5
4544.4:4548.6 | 10.1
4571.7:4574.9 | 10.8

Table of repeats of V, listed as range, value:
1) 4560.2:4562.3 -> 10.38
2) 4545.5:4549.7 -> 9.443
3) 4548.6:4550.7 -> 9.276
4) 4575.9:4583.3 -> 9.848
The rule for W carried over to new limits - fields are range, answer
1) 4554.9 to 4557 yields 10.4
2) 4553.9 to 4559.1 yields 10.5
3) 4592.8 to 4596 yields 10.6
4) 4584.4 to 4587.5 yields 10.7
